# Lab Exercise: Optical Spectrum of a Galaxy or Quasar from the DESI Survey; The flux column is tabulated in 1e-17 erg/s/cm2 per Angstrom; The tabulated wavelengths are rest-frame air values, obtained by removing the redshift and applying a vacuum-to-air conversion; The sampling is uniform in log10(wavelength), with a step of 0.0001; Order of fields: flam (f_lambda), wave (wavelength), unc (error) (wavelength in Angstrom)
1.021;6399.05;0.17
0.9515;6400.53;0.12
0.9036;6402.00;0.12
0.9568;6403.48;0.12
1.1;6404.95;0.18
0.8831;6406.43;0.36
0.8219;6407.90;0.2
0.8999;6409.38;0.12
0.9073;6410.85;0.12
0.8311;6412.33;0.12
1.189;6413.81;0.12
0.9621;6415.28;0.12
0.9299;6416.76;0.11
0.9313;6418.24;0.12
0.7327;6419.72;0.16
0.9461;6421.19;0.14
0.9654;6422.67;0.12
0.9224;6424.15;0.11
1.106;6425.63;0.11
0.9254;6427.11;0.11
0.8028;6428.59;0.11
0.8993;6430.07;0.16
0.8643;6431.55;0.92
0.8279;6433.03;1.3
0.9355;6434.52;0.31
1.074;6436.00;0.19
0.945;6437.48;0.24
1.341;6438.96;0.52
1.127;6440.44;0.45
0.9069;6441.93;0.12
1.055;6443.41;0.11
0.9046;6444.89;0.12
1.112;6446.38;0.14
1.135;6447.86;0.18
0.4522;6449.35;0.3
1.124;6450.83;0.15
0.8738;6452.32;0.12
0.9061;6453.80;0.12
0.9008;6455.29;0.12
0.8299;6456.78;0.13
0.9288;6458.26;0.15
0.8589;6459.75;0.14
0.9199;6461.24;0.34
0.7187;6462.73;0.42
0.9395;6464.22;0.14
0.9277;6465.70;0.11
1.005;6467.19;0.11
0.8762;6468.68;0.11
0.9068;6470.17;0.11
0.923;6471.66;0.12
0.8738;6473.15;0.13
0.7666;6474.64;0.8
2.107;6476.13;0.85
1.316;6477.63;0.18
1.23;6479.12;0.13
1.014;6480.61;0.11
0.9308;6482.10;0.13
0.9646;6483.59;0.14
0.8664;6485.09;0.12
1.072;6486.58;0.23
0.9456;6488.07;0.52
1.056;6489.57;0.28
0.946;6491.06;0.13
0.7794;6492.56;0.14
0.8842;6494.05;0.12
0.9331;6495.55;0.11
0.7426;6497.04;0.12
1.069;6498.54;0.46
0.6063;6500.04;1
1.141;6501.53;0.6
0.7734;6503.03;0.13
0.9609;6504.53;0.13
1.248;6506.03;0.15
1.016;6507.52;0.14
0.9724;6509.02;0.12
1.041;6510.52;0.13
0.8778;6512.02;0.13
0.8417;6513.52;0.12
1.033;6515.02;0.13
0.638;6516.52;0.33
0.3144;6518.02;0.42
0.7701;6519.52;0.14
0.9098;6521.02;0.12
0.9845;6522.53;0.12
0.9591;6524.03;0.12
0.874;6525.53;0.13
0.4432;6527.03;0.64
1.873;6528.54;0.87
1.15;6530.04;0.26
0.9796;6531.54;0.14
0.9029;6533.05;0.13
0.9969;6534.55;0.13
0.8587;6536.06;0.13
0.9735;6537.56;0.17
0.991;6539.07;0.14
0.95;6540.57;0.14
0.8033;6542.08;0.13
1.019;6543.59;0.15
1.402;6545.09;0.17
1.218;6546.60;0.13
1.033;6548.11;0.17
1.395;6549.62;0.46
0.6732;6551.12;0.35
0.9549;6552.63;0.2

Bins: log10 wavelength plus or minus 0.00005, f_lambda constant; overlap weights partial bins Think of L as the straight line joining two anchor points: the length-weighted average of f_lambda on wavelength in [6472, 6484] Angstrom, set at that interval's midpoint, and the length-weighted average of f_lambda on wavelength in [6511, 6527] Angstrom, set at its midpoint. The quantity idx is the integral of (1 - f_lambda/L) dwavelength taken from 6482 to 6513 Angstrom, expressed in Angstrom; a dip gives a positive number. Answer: 1.1 Angstrom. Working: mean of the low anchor 1.15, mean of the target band 0.944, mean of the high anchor 0.807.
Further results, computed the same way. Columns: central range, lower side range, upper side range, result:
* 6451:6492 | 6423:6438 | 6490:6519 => -3.7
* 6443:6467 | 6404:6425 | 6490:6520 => -0.1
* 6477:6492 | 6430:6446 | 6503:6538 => -1.0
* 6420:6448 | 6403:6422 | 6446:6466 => -2.1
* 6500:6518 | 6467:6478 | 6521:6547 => 2.3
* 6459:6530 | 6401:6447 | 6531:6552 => 2.5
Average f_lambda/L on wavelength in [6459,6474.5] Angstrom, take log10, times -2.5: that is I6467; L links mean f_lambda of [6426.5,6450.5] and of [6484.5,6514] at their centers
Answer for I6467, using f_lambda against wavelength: 0.07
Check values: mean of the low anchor 0.96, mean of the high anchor 0.94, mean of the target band 0.89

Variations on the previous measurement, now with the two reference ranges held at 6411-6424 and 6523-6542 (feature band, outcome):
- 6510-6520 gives 0.245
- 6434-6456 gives -0.045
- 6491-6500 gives 0.126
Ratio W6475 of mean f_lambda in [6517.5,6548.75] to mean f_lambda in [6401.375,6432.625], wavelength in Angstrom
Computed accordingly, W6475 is 1.05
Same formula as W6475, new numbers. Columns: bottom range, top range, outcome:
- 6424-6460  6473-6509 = 1.06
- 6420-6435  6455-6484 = 1.09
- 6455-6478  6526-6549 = 1.06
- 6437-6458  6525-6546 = 1.05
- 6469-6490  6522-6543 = 0.92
